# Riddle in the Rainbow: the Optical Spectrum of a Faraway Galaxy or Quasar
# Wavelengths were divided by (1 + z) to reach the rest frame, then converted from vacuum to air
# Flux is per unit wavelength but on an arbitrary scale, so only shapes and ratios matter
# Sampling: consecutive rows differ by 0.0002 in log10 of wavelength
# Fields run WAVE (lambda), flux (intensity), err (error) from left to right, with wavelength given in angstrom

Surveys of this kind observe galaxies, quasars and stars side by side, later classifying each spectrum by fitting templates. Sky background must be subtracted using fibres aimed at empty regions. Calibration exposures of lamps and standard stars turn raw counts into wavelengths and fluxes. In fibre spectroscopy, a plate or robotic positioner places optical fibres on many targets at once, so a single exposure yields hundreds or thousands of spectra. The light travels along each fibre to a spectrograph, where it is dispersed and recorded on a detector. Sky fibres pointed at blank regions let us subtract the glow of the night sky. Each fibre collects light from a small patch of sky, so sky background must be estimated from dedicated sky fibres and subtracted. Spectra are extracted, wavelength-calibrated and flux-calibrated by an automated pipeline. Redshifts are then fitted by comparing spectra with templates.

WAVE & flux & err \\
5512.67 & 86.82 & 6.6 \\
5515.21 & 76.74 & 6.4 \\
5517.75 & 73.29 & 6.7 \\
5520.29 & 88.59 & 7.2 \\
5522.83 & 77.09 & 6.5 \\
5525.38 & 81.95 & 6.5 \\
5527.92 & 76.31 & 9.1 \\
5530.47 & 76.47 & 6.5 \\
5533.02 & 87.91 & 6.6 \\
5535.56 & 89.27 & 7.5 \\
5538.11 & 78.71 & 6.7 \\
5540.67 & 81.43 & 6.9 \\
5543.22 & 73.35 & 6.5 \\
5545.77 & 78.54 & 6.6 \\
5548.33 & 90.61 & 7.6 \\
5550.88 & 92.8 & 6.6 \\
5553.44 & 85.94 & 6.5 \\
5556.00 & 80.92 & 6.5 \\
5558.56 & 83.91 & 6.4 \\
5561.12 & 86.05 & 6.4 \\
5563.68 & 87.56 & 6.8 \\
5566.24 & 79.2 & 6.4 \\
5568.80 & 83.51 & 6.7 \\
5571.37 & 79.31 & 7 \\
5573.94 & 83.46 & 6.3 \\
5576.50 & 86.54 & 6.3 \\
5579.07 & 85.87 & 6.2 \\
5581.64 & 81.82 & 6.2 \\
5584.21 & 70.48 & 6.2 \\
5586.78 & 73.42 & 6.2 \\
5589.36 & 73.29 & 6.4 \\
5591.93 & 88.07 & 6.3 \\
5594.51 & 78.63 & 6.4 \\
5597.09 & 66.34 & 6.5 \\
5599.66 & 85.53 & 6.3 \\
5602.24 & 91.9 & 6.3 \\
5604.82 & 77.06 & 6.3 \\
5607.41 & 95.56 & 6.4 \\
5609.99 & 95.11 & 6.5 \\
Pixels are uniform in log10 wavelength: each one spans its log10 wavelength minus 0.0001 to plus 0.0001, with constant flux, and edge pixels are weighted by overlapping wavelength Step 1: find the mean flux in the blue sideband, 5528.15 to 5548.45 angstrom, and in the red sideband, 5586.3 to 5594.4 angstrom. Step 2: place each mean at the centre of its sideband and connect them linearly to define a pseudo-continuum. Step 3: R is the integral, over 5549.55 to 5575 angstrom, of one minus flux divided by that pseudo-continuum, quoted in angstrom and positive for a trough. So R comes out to -1.3 angstrom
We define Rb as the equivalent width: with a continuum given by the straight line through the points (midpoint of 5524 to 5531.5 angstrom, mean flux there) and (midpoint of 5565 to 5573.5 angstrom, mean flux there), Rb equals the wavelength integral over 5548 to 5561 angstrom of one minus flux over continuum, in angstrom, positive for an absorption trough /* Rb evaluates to -1.1 angstrom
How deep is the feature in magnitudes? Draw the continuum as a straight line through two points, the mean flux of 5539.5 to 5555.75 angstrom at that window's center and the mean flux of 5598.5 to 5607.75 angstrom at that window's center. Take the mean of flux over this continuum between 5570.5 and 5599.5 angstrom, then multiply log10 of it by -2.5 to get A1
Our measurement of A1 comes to 0.086 mag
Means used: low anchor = 83.6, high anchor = 86.6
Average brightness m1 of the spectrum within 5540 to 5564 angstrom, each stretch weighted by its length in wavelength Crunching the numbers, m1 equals 84.1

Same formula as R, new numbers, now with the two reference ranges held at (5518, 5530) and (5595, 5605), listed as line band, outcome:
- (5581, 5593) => 0.51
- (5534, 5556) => -0.98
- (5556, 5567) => -0.52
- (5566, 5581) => -0.54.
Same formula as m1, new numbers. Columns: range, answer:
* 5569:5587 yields 80.7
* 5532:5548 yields 82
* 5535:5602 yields 81.8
